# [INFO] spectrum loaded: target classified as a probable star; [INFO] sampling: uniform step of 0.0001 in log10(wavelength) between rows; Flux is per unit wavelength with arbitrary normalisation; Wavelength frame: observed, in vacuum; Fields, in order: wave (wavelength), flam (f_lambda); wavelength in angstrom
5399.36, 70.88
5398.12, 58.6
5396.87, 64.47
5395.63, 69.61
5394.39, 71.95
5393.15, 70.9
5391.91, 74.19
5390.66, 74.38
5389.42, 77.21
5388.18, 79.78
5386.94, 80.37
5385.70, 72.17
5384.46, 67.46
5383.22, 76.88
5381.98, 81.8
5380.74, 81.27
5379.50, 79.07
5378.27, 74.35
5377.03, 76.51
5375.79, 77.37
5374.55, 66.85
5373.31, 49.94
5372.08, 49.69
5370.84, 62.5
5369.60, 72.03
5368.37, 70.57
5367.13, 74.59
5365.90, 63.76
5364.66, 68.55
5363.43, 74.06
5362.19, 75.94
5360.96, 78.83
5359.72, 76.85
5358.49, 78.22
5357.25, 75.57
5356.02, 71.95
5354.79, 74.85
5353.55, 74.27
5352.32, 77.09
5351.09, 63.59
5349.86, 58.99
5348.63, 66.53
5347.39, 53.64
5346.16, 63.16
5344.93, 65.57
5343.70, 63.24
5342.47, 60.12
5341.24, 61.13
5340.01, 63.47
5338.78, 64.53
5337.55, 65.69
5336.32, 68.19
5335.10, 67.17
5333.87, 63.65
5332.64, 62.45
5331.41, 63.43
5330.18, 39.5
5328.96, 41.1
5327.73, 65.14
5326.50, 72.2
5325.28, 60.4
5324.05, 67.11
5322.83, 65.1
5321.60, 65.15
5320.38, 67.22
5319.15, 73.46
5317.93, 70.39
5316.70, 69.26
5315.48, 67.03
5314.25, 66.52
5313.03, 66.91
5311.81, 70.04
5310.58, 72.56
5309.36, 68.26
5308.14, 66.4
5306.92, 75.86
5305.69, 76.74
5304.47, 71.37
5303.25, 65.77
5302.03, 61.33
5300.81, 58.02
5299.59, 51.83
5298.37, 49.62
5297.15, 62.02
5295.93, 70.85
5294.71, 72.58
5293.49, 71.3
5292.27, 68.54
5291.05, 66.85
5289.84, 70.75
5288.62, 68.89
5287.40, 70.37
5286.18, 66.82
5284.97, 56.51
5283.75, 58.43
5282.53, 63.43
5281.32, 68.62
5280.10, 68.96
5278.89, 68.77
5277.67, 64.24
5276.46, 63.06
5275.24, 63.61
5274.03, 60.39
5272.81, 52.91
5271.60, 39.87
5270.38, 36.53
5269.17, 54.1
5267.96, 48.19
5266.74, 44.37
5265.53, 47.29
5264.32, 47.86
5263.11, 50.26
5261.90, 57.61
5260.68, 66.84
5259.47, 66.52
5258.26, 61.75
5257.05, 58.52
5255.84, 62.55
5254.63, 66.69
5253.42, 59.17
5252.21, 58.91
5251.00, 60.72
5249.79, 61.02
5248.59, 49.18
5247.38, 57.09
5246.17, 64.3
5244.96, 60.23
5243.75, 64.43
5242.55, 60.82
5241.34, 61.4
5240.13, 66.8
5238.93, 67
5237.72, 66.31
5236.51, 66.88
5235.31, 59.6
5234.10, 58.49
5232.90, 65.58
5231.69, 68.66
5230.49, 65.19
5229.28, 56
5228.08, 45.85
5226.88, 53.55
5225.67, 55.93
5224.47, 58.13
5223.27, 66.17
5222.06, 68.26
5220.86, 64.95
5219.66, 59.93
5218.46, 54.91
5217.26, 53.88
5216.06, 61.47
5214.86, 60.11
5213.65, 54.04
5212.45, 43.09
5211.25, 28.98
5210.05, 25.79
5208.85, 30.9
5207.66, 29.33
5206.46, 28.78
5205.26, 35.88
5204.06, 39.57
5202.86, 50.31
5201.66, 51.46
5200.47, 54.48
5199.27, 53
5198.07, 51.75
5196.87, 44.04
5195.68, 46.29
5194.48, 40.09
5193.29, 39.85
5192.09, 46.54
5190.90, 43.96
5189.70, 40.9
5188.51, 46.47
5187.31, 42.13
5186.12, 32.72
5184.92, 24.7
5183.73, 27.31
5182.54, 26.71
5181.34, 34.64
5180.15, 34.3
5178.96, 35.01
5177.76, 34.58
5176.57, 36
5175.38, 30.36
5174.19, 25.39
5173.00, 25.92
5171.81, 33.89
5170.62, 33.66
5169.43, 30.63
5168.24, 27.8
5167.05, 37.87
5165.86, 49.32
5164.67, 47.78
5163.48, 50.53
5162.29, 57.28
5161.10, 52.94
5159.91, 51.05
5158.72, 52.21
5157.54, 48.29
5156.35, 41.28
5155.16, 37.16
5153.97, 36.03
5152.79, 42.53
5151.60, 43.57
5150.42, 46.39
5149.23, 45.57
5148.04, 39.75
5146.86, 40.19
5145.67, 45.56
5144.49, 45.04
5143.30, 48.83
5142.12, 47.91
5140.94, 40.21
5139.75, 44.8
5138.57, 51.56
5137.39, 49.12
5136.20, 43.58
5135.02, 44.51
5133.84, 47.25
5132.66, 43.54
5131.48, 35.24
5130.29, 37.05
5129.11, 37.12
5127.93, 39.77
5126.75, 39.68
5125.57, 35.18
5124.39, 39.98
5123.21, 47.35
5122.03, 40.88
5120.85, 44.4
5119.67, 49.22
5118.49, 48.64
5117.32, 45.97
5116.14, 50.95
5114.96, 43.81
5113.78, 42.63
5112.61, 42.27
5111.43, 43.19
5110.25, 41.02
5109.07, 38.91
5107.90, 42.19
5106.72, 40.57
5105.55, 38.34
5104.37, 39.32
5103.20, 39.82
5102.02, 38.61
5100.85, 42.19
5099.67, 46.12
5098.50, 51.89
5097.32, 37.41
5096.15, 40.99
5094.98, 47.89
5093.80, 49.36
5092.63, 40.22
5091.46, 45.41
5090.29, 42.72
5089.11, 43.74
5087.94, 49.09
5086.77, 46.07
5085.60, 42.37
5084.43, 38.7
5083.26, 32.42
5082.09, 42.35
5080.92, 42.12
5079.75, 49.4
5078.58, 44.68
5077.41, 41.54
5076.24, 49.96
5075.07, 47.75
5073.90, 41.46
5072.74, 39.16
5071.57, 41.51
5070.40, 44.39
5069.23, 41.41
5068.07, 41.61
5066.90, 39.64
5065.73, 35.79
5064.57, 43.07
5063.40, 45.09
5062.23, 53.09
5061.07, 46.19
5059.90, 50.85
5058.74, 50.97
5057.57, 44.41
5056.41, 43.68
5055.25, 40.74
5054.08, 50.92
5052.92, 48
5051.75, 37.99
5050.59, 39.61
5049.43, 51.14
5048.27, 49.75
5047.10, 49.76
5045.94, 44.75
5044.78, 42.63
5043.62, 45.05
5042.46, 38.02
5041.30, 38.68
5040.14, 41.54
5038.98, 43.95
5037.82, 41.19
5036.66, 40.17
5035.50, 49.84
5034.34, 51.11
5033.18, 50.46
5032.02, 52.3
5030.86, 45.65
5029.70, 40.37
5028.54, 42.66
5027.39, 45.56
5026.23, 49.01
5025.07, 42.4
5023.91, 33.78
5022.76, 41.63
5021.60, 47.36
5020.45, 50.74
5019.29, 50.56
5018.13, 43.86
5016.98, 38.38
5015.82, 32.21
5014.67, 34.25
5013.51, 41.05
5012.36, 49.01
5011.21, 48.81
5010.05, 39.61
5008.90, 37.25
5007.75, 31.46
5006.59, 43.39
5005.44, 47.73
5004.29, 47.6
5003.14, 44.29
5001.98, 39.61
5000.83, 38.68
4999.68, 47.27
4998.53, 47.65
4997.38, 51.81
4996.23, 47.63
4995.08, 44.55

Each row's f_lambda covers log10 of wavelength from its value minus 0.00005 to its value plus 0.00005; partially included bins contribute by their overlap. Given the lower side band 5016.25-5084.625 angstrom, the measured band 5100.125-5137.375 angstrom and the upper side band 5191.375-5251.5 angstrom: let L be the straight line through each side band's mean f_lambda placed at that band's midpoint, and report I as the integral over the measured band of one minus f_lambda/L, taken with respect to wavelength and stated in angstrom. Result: 4.5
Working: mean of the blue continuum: 44.3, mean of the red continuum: 53.5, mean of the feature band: 42.2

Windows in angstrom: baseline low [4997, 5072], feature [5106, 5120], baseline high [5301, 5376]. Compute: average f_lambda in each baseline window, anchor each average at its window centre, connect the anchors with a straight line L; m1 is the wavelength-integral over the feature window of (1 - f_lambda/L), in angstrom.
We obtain 1.7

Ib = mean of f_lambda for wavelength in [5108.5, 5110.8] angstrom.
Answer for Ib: 39.9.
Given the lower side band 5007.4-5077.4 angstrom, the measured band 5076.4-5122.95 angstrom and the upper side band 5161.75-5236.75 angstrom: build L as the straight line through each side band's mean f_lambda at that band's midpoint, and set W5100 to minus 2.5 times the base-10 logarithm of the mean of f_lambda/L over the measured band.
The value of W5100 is 0.02 mag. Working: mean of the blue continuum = 43.9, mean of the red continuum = 45.1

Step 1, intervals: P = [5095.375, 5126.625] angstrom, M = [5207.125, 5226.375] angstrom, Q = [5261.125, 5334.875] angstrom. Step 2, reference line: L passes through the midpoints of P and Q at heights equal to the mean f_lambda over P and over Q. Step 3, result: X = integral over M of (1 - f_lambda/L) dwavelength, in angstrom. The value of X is 1.0 angstrom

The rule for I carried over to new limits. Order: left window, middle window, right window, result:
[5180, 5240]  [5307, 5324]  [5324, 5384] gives -1.7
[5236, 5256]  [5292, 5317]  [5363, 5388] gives -0.2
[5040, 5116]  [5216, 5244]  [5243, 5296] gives -2.1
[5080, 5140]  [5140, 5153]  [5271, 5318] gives 0.9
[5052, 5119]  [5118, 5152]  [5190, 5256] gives 2.8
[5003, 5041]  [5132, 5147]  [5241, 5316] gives 1.8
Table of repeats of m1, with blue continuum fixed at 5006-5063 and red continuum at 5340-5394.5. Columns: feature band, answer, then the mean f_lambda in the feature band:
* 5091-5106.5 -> 2.0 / 42.8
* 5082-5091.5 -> 1.2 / 42.4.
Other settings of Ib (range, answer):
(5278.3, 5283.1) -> 67.6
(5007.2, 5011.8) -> 39.4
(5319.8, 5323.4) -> 65.8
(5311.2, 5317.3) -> 68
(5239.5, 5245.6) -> 62.8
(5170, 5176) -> 29.9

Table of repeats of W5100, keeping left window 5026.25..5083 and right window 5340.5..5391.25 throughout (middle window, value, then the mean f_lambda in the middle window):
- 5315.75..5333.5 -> 0.07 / 63.1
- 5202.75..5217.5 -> 0.37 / 41.1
